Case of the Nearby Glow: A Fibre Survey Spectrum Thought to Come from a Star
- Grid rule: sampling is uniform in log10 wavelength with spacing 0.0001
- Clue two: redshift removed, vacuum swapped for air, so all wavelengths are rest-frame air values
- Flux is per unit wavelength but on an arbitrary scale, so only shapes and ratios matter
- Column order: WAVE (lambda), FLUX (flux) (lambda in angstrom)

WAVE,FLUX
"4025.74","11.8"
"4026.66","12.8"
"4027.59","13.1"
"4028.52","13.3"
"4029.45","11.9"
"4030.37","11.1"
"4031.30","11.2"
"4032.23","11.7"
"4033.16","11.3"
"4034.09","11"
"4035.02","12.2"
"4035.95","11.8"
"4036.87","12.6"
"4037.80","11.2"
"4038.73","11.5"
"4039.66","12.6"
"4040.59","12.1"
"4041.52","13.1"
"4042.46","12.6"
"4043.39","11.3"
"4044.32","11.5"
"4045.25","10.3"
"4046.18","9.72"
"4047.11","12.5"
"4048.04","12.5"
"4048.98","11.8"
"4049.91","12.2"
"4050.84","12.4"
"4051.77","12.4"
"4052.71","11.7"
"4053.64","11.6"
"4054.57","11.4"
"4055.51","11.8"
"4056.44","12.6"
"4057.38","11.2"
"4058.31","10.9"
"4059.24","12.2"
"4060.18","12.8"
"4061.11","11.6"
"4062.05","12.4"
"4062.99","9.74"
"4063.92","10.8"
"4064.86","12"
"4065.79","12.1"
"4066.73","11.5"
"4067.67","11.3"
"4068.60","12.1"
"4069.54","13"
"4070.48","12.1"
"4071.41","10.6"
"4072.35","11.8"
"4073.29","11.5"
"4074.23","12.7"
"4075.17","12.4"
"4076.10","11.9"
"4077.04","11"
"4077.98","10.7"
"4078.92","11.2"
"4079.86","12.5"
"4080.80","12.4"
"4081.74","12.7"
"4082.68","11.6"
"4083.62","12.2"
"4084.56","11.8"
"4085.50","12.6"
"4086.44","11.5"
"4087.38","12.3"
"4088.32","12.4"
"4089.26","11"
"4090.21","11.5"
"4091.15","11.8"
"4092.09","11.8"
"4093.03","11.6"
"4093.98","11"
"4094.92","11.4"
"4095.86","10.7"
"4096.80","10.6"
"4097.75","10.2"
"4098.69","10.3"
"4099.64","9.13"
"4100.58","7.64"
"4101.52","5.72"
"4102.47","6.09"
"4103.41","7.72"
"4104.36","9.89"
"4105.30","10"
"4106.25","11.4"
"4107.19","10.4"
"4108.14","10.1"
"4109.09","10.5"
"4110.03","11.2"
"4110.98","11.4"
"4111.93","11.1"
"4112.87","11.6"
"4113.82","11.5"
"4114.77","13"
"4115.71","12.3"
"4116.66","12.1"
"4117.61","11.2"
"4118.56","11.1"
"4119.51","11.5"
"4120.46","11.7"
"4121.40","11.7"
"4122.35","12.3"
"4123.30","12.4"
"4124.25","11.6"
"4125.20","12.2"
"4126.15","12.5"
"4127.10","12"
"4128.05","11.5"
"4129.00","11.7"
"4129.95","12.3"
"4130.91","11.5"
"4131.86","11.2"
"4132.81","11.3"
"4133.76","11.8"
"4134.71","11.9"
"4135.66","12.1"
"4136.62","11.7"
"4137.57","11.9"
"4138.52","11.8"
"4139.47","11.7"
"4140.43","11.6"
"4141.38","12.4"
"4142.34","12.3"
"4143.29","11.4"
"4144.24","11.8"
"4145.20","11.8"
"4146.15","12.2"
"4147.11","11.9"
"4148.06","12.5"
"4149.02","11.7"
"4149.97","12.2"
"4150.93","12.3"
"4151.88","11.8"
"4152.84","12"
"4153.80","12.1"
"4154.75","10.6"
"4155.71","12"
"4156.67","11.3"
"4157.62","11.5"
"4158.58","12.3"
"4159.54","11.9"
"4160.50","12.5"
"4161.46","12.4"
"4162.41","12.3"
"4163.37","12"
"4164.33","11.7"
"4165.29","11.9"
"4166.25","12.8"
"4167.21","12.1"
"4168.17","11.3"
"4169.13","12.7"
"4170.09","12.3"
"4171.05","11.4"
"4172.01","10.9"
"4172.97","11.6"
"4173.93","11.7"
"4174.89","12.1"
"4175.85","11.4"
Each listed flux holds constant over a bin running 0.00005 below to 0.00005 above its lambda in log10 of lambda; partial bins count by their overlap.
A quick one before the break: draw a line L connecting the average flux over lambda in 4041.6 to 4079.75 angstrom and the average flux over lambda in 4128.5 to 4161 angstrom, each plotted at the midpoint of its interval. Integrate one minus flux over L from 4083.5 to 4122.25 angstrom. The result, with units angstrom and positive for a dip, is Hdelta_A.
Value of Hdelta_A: 3.1 angstrom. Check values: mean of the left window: 11.7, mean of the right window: 11.9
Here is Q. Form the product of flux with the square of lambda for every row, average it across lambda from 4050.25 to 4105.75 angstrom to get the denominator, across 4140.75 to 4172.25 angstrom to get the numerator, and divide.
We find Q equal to 1.10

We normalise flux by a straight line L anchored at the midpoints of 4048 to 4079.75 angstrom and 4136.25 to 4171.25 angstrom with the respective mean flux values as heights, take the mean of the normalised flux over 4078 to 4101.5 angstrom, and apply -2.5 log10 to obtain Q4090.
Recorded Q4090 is 0.06 mag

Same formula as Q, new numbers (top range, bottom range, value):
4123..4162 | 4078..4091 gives 1.03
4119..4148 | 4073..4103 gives 1.10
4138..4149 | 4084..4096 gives 1.05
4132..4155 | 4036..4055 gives 1.05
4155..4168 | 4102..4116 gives 1.17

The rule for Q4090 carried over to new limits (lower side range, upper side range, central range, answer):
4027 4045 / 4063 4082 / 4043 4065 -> 0.02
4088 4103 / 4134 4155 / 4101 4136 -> -0.01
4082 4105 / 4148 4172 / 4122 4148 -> -0.04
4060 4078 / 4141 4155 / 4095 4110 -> 0.24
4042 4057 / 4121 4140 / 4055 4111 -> 0.06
